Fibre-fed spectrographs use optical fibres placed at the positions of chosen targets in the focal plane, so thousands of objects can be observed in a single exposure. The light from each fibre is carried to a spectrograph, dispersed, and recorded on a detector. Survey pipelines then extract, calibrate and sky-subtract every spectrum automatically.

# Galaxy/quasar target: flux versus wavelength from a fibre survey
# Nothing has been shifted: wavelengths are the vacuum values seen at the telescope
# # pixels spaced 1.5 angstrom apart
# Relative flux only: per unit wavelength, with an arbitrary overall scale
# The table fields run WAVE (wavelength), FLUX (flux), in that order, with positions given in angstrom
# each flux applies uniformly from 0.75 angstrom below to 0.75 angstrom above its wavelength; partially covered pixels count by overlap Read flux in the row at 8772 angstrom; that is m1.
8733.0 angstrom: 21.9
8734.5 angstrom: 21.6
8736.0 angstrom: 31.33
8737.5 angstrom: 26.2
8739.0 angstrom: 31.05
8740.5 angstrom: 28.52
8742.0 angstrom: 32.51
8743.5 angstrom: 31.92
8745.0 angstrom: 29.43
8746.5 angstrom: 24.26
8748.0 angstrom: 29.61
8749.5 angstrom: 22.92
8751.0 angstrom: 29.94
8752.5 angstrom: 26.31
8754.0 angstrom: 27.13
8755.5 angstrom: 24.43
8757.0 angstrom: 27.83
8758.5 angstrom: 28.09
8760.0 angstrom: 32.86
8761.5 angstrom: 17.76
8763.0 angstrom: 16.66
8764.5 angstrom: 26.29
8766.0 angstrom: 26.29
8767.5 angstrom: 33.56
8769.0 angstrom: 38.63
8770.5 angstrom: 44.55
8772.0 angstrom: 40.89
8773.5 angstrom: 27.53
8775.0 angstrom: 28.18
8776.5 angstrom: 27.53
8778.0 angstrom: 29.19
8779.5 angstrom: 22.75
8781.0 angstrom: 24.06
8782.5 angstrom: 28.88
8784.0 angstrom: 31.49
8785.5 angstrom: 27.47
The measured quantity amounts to 40.89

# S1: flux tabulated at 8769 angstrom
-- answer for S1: 38.63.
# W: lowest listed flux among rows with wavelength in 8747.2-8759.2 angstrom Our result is 22.92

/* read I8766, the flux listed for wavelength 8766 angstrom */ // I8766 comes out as 26.29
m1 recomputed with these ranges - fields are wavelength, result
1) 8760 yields 32.86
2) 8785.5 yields 27.47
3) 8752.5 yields 26.31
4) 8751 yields 29.94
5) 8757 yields 27.83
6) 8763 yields 16.66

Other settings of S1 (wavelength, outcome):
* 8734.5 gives 21.6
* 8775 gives 28.18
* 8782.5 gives 28.88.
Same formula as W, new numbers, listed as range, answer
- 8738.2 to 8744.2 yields 28.52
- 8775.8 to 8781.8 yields 22.75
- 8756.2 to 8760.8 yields 27.83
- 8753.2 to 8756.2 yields 24.43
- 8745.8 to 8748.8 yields 24.26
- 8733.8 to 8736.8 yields 21.6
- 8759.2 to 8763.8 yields 16.66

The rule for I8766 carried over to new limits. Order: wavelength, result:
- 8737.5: 26.2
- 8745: 29.43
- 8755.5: 24.43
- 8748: 29.61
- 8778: 29.19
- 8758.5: 28.09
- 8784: 31.49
